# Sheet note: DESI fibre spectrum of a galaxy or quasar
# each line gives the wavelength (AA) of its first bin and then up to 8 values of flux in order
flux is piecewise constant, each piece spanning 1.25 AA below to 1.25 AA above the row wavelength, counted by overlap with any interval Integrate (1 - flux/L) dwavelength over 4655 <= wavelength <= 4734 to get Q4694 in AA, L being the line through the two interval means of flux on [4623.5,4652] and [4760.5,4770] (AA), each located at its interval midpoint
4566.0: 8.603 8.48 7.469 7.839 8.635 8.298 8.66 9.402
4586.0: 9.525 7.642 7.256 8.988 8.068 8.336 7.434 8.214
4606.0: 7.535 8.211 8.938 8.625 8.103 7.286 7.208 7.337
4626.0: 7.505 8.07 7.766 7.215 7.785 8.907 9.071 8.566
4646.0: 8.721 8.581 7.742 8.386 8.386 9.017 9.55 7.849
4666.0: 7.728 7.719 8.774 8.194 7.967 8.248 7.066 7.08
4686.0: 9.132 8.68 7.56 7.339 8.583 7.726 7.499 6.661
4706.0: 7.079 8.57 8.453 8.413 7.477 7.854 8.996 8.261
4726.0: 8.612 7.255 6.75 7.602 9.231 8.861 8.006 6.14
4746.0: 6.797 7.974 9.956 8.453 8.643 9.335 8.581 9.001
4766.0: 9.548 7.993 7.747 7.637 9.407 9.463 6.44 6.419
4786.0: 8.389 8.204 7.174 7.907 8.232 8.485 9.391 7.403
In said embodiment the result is 3.9 AA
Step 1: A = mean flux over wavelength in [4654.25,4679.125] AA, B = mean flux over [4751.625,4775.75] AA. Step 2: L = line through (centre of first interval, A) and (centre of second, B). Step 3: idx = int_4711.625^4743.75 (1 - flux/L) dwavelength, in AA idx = 1.9 AA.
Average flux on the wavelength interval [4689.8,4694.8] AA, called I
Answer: 7.46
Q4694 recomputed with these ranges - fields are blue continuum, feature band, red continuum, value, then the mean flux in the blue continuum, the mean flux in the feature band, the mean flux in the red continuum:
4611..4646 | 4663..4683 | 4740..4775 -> 0.5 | 8.02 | 7.91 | 8.28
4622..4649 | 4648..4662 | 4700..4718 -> -1.0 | 8.12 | 8.6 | 7.74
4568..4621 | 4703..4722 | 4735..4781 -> 0.9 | 8.21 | 7.97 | 8.43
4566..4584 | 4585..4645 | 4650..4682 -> 1.7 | 8.37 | 8.06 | 8.21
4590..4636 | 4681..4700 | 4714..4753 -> 0.0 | 7.89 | 7.95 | 8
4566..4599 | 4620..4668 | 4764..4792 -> 0.5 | 8.36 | 8.18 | 8.07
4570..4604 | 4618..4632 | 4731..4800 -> 1.2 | 8.28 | 7.54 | 8.19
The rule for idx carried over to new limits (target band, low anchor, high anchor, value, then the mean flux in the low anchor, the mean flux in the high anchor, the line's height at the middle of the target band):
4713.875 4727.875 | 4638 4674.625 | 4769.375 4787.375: -0.04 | 8.47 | 7.93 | 8.19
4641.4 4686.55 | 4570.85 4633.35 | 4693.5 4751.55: -1.50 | 8.09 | 7.91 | 8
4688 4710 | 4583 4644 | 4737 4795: 1.15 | 8.1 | 8.18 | 8.15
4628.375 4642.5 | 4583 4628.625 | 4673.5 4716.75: -0.26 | 8.07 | 7.87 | 8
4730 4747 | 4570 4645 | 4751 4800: 1.28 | 8.13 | 8.32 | 8.28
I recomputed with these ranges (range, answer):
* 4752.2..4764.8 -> 8.81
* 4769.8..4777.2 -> 8.26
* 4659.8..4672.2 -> 8.32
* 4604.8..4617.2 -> 8.29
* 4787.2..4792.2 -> 7.7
